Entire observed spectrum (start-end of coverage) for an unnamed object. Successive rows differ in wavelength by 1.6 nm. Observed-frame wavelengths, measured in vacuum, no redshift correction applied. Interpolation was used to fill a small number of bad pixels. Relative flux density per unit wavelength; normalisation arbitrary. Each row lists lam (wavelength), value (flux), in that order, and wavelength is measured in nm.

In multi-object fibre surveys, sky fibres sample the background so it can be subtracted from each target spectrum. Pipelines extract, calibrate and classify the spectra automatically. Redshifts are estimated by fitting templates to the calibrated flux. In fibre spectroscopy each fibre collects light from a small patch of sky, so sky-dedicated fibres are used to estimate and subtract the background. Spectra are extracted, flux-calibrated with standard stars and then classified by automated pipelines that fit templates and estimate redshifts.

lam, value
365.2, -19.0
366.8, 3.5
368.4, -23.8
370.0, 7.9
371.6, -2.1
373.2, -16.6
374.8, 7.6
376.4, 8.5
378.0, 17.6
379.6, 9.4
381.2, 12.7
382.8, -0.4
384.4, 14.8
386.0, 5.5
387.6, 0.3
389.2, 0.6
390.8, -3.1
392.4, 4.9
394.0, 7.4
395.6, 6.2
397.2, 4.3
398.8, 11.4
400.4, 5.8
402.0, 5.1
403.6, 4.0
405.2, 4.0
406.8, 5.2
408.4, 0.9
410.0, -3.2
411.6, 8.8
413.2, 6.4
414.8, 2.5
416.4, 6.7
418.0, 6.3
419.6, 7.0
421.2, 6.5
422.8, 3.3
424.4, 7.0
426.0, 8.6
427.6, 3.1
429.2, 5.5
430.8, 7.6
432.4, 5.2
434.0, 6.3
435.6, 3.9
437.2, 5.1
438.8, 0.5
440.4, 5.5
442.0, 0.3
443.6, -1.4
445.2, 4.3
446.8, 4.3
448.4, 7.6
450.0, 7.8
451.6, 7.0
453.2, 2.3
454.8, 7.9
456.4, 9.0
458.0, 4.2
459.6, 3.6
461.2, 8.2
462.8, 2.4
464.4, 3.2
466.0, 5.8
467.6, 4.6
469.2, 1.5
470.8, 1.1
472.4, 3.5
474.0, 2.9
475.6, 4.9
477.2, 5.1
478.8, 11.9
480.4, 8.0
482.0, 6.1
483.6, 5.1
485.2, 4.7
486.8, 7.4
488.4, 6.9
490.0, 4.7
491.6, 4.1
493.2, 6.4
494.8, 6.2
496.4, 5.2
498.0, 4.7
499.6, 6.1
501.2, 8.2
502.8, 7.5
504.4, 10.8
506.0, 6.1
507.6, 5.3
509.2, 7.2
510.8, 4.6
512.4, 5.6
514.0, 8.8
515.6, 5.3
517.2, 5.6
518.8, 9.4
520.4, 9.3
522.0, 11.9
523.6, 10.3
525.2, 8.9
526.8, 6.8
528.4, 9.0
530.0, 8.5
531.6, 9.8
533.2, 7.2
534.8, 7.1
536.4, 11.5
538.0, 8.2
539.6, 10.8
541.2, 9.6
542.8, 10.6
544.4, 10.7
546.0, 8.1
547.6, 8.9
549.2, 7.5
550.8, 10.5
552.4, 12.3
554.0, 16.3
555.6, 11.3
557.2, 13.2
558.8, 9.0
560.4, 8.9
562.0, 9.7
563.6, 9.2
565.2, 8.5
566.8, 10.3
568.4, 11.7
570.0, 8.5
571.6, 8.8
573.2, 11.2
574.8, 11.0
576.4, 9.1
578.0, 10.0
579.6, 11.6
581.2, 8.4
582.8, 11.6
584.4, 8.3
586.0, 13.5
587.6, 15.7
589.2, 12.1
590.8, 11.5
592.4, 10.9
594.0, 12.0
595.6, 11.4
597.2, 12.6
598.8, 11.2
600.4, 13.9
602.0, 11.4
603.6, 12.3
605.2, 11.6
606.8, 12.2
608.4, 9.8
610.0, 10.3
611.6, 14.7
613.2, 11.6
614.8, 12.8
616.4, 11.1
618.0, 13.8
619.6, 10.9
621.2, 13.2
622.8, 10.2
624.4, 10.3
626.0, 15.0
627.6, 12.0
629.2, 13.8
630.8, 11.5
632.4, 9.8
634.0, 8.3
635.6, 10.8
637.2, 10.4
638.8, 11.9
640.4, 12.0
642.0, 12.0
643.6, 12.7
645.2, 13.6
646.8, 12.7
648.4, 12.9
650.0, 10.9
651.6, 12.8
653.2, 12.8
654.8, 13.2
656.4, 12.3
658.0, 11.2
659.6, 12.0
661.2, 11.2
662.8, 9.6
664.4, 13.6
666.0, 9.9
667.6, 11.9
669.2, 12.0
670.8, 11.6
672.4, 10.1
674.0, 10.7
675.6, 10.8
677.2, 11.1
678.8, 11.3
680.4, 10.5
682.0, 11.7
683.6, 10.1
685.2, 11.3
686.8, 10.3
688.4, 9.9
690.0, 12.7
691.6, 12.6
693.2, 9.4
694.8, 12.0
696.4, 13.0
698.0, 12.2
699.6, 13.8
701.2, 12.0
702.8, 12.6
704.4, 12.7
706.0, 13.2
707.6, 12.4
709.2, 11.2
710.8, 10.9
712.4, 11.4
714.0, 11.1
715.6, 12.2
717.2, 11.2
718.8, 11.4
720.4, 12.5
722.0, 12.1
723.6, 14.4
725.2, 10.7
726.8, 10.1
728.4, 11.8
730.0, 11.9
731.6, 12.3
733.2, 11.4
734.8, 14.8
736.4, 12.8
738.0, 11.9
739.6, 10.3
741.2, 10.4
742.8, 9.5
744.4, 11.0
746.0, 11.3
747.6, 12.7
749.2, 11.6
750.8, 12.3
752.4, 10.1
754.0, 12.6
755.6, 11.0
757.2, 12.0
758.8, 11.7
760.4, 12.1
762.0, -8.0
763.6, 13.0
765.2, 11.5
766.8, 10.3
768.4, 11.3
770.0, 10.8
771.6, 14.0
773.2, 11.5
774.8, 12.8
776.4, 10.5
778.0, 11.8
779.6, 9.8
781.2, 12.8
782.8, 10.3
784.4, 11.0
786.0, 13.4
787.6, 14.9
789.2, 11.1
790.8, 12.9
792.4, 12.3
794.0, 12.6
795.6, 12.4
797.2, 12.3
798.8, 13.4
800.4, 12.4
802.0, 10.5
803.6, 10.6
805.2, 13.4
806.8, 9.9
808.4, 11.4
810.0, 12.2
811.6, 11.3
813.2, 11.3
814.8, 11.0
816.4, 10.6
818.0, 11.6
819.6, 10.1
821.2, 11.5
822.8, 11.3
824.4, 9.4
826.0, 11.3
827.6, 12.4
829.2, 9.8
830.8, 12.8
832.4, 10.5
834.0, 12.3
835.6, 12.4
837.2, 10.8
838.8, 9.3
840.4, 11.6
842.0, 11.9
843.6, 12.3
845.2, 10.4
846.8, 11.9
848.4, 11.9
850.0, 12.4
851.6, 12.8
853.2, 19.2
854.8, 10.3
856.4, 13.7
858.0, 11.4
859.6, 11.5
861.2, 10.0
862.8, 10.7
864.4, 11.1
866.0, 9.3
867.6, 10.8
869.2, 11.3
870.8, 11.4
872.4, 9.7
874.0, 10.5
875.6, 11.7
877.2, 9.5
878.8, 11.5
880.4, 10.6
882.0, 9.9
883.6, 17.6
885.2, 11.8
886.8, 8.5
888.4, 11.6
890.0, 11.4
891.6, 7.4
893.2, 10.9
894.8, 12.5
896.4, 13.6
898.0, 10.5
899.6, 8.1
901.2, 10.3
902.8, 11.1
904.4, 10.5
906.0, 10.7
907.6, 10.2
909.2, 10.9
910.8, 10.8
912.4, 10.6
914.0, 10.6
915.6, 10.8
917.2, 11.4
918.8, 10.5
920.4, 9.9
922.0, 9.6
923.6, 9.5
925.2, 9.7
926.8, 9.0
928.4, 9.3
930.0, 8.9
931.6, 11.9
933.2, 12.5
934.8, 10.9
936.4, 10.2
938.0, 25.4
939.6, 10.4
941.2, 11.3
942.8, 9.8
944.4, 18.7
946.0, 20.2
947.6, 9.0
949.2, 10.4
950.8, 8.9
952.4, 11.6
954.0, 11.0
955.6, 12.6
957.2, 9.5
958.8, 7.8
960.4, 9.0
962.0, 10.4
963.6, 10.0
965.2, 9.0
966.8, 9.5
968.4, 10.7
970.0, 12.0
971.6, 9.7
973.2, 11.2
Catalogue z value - 0.30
